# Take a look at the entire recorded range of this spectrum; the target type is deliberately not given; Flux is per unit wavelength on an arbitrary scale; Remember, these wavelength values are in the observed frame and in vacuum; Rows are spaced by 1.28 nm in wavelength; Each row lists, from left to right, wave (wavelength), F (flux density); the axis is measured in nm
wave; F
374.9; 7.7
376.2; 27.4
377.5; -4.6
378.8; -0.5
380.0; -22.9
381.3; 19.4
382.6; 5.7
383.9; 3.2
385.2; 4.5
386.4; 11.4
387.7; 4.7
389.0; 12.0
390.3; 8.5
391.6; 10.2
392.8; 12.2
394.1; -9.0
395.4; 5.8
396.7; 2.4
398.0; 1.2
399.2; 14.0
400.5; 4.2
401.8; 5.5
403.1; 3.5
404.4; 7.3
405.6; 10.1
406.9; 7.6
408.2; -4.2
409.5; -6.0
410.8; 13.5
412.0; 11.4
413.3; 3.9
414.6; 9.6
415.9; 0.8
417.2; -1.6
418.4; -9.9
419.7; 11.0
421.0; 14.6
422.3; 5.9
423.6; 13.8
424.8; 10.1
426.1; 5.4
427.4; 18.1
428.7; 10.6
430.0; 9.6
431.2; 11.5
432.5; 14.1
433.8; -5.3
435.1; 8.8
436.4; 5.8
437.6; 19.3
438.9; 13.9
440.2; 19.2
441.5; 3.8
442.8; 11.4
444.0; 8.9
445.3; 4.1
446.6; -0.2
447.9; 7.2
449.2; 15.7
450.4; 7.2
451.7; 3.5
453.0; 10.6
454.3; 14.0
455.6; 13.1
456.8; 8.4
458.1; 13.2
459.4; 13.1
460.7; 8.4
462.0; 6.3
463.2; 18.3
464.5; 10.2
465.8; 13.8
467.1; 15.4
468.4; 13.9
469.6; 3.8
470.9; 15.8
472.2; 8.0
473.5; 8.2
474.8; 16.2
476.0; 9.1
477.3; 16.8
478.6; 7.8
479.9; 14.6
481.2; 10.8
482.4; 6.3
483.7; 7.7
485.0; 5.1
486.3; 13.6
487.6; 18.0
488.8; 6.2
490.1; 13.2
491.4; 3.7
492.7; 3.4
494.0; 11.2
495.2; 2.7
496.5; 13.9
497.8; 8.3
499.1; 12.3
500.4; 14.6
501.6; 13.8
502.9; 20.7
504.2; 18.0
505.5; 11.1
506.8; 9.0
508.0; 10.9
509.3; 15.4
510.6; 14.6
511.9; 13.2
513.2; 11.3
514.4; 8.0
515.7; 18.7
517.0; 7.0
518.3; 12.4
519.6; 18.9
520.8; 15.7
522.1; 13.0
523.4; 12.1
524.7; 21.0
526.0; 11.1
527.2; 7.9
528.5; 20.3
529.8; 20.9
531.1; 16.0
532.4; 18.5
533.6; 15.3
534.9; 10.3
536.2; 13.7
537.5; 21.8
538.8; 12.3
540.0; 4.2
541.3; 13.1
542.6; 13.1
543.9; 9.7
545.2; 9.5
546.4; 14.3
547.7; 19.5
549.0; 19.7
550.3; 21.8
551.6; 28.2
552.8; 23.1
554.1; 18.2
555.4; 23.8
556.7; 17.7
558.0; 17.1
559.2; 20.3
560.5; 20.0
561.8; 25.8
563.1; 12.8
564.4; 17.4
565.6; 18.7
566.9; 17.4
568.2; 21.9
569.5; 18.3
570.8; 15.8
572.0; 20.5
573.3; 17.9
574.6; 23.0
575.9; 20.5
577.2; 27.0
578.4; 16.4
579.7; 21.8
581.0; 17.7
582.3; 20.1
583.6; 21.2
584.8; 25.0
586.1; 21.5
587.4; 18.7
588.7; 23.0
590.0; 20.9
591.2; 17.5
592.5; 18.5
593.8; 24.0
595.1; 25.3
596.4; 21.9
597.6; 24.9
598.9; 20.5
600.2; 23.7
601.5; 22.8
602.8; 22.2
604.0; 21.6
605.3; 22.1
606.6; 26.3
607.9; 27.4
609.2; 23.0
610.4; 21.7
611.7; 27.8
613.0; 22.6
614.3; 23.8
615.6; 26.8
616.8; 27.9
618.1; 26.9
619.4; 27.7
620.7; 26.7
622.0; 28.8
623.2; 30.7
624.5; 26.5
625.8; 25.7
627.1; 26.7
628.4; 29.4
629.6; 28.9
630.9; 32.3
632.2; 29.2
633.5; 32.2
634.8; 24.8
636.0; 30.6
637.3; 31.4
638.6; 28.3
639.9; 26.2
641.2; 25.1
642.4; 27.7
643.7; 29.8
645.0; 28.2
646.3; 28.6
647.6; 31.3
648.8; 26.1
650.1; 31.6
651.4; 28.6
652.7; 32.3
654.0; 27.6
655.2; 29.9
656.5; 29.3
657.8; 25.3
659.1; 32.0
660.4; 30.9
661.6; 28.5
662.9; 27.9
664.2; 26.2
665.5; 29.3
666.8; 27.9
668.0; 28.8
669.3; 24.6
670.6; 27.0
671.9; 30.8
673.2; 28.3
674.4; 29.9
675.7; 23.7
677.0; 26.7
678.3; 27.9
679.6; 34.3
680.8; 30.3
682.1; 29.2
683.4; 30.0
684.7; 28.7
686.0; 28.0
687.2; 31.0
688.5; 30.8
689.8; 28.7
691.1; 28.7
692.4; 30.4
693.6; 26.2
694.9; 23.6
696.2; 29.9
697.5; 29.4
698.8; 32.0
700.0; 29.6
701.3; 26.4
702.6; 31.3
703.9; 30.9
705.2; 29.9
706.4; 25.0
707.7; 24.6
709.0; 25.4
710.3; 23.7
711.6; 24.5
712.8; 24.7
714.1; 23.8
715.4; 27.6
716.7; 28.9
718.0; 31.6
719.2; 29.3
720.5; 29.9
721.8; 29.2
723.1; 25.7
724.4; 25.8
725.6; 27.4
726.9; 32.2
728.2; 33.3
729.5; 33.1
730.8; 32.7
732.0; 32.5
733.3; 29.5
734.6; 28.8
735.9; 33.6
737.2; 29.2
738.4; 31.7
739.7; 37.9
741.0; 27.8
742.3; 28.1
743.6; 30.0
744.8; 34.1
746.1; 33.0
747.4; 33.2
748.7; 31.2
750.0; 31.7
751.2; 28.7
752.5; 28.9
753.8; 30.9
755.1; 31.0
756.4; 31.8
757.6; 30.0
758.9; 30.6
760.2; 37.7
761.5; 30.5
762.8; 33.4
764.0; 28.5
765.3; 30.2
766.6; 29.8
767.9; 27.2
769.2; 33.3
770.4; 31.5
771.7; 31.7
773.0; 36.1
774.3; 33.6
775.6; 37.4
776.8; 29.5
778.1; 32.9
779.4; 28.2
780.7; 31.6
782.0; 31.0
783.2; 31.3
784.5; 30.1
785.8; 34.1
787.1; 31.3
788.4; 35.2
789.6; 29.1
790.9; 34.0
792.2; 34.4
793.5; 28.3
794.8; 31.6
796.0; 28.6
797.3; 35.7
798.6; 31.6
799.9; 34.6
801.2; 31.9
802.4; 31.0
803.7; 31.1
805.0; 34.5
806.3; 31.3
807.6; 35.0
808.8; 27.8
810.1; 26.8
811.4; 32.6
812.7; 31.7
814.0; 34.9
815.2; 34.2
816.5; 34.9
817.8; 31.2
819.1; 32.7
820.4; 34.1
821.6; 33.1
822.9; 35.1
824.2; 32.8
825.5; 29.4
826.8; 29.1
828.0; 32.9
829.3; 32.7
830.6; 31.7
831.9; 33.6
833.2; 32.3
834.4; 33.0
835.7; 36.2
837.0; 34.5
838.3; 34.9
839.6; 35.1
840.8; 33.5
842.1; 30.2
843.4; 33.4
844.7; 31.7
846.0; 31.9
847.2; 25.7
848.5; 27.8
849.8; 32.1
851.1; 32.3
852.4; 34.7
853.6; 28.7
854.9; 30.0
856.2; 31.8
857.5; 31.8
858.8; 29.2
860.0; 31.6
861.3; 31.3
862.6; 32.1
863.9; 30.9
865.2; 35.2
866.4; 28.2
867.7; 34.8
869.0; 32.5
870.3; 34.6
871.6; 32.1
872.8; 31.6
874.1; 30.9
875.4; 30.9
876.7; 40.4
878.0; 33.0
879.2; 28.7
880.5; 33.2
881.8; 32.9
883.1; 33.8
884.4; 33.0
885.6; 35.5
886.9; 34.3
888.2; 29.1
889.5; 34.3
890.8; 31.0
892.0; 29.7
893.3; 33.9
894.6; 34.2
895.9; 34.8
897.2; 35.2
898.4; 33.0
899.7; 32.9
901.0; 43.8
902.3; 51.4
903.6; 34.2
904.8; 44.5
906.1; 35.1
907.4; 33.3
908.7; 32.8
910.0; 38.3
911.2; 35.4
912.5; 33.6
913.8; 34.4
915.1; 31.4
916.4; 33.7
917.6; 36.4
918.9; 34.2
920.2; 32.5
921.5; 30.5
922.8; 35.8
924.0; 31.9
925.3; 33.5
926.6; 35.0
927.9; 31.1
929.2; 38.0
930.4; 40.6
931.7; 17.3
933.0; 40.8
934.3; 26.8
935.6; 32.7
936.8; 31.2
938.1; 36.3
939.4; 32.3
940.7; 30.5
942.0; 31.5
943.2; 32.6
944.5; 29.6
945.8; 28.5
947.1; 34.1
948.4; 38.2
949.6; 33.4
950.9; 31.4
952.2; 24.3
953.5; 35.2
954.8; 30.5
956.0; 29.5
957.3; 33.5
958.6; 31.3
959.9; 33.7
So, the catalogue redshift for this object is 0.37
